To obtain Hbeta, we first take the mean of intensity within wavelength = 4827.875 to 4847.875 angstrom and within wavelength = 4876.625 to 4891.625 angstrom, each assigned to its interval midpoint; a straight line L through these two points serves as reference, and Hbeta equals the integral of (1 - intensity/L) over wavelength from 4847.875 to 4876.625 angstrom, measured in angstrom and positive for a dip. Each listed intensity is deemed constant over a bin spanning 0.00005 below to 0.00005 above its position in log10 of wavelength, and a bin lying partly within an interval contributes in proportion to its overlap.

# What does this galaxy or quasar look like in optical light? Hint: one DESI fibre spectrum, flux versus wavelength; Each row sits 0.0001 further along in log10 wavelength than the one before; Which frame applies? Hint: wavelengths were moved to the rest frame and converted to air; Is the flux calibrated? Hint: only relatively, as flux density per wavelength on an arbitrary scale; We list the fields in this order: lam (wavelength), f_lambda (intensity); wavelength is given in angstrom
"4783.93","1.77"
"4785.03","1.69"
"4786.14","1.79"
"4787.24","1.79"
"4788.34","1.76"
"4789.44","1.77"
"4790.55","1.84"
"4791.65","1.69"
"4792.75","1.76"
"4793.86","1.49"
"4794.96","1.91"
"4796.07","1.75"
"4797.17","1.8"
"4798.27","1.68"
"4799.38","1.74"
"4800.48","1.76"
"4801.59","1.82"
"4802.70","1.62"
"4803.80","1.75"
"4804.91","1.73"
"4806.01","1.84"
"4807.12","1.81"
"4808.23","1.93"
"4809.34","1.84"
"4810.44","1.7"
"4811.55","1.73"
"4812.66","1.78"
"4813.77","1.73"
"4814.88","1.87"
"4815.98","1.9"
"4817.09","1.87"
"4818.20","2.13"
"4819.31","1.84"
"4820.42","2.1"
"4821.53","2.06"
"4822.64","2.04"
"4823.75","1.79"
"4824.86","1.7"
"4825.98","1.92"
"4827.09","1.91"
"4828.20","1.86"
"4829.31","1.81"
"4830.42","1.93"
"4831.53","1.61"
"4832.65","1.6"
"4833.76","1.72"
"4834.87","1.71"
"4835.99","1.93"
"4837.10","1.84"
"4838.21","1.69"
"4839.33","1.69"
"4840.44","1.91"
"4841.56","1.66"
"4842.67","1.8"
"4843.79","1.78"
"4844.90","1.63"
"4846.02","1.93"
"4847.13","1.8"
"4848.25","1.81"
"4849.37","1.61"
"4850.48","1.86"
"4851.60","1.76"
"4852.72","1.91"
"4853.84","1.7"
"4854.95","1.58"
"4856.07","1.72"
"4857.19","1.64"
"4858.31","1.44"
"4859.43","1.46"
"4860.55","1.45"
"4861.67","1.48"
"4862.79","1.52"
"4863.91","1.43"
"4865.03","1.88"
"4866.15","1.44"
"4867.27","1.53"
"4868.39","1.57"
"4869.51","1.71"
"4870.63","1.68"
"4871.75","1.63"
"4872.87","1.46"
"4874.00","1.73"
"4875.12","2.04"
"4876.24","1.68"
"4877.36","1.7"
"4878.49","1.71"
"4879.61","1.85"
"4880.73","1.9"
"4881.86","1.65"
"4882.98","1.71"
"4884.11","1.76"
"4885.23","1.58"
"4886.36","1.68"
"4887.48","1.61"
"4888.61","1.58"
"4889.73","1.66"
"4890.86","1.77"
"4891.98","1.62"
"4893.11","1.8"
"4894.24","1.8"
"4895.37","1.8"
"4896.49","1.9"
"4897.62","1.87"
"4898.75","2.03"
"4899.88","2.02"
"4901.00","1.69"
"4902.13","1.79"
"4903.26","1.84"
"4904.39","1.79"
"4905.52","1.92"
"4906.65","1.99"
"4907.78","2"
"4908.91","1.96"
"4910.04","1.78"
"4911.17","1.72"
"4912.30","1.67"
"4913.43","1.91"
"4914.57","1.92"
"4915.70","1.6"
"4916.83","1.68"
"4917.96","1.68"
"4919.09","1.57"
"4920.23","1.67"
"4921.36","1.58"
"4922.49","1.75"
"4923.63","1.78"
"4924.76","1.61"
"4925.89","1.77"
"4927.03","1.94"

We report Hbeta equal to 1.6 angstrom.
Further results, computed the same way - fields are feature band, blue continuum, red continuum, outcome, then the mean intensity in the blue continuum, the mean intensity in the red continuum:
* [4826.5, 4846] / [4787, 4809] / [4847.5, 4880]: -0.9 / 1.76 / 1.65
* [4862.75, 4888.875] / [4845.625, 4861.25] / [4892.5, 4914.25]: 1.3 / 1.69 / 1.86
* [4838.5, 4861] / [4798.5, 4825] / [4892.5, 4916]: 1.6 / 1.84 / 1.85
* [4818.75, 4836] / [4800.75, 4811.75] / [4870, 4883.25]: -0.8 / 1.78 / 1.73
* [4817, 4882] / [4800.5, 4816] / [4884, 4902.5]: 1.2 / 1.78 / 1.76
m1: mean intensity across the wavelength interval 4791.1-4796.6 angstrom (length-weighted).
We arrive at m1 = 1.72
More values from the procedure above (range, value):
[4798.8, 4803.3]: 1.73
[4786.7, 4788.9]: 1.78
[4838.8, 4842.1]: 1.75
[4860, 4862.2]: 1.46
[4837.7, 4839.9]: 1.69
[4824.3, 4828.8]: 1.85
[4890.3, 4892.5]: 1.7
